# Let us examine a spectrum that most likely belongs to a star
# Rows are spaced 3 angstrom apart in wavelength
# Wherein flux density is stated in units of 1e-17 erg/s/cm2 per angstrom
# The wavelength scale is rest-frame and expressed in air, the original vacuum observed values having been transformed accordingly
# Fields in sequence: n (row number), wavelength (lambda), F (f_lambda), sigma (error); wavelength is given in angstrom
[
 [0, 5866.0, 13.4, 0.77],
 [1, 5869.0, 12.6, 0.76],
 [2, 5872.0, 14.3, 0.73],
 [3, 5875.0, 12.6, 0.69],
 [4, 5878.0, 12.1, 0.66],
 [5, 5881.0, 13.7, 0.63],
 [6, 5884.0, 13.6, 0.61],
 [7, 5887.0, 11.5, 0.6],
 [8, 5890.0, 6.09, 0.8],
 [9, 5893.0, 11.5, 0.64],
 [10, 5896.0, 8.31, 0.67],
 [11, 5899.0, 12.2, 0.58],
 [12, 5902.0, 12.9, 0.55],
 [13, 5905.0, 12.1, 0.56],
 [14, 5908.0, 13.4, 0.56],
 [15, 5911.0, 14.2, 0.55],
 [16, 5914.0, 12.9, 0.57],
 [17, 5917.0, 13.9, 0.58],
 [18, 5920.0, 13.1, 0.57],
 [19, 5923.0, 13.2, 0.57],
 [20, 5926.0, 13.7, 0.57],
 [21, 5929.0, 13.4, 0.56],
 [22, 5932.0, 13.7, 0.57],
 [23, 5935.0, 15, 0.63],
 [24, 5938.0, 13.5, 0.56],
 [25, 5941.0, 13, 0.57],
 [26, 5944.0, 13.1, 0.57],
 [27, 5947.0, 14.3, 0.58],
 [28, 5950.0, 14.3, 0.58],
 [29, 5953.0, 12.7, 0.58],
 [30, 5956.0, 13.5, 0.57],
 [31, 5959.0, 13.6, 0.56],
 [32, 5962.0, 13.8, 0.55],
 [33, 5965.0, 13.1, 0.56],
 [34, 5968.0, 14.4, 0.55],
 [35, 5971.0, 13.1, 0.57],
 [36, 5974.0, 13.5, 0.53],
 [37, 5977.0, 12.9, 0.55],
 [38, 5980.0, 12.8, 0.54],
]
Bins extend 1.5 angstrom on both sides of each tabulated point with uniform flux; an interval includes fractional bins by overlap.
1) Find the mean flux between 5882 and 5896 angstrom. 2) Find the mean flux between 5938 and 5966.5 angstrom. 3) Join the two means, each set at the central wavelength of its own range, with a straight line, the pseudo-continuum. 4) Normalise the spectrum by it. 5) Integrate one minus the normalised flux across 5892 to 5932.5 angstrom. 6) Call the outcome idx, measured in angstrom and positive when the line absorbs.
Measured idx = -3.87 angstrom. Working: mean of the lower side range 10.5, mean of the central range 12.7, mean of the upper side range 13.5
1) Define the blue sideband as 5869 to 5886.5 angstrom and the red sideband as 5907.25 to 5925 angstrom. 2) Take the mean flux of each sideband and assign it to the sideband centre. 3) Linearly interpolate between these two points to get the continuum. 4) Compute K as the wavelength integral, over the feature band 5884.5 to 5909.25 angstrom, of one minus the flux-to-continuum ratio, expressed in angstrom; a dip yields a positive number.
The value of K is 4.1 angstrom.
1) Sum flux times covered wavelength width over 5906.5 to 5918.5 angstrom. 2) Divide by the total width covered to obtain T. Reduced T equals 13.6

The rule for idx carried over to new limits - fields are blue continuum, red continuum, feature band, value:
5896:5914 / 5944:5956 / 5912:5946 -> -0.98 angstrom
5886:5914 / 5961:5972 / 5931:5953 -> -1.65 angstrom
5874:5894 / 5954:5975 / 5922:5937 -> -1.33 angstrom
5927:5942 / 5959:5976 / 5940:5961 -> 0.21 angstrom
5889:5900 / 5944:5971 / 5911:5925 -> -2.93 angstrom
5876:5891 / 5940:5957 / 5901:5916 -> -0.96 angstrom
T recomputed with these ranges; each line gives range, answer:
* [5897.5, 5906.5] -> 12.4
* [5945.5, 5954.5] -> 13.8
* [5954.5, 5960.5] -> 13.5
